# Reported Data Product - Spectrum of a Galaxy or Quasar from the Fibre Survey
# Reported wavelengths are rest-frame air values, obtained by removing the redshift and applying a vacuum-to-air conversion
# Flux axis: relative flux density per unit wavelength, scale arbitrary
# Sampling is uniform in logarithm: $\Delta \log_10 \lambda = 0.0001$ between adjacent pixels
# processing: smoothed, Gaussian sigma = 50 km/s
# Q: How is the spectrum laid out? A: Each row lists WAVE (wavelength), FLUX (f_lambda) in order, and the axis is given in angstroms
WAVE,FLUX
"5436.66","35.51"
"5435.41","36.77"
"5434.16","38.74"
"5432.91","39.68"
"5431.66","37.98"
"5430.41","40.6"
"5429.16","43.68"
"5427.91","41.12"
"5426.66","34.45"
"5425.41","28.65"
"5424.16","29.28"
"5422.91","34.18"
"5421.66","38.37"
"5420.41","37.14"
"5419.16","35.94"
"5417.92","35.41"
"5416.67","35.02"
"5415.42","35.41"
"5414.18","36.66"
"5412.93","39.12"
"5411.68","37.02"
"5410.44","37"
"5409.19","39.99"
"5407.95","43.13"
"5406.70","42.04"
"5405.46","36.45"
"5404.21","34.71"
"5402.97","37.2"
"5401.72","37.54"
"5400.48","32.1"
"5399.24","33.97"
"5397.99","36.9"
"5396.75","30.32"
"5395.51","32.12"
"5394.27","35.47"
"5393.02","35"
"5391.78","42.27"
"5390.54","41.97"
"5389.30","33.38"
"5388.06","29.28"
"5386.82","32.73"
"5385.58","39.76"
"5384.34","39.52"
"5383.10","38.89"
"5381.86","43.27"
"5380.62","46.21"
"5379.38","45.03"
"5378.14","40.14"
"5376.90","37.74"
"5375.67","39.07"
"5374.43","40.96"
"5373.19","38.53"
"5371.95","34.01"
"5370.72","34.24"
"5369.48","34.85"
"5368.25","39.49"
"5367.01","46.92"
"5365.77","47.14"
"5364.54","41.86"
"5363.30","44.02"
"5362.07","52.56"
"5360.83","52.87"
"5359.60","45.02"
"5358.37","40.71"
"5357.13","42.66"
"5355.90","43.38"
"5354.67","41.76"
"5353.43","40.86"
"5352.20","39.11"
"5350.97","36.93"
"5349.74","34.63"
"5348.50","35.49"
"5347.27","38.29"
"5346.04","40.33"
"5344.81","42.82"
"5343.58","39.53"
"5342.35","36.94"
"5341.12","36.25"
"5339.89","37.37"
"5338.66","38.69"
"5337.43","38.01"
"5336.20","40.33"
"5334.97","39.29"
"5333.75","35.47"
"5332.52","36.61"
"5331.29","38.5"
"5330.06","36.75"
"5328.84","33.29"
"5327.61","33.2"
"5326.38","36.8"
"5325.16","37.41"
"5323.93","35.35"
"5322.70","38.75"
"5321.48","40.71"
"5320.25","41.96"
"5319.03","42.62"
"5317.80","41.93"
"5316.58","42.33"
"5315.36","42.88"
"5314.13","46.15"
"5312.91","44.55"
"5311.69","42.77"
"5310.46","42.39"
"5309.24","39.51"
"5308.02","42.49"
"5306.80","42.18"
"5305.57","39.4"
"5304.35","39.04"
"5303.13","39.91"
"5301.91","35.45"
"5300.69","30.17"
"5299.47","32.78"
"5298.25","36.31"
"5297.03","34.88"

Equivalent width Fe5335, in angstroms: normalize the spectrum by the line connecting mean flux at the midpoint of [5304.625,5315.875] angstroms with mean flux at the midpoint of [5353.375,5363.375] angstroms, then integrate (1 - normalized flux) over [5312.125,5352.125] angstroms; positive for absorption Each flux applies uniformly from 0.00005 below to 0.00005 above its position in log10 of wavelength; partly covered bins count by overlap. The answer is 4.4 angstroms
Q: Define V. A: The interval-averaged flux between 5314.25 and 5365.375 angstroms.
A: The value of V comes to 40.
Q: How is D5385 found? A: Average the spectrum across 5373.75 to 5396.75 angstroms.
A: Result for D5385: 38.3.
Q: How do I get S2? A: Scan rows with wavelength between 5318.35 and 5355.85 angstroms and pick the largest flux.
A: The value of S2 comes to 42.82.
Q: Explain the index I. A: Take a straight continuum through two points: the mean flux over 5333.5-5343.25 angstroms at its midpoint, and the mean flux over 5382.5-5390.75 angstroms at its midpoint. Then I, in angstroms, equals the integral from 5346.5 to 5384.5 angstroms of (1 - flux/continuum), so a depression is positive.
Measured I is -4.3 angstroms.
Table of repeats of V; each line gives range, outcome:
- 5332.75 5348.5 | 38.5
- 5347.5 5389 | 40.5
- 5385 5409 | 36.2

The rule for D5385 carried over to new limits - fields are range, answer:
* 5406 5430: 37.1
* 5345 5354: 38.2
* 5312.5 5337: 39.2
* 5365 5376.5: 39.5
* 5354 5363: 45.5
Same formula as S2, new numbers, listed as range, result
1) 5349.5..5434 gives 52.87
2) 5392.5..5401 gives 36.9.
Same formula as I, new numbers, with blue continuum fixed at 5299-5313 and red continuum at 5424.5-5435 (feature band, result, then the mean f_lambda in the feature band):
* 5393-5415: 0.9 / 36.5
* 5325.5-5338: 0.6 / 36.9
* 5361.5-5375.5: -1.0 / 41.2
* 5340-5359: -0.3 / 39.3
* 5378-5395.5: -0.1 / 38.5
